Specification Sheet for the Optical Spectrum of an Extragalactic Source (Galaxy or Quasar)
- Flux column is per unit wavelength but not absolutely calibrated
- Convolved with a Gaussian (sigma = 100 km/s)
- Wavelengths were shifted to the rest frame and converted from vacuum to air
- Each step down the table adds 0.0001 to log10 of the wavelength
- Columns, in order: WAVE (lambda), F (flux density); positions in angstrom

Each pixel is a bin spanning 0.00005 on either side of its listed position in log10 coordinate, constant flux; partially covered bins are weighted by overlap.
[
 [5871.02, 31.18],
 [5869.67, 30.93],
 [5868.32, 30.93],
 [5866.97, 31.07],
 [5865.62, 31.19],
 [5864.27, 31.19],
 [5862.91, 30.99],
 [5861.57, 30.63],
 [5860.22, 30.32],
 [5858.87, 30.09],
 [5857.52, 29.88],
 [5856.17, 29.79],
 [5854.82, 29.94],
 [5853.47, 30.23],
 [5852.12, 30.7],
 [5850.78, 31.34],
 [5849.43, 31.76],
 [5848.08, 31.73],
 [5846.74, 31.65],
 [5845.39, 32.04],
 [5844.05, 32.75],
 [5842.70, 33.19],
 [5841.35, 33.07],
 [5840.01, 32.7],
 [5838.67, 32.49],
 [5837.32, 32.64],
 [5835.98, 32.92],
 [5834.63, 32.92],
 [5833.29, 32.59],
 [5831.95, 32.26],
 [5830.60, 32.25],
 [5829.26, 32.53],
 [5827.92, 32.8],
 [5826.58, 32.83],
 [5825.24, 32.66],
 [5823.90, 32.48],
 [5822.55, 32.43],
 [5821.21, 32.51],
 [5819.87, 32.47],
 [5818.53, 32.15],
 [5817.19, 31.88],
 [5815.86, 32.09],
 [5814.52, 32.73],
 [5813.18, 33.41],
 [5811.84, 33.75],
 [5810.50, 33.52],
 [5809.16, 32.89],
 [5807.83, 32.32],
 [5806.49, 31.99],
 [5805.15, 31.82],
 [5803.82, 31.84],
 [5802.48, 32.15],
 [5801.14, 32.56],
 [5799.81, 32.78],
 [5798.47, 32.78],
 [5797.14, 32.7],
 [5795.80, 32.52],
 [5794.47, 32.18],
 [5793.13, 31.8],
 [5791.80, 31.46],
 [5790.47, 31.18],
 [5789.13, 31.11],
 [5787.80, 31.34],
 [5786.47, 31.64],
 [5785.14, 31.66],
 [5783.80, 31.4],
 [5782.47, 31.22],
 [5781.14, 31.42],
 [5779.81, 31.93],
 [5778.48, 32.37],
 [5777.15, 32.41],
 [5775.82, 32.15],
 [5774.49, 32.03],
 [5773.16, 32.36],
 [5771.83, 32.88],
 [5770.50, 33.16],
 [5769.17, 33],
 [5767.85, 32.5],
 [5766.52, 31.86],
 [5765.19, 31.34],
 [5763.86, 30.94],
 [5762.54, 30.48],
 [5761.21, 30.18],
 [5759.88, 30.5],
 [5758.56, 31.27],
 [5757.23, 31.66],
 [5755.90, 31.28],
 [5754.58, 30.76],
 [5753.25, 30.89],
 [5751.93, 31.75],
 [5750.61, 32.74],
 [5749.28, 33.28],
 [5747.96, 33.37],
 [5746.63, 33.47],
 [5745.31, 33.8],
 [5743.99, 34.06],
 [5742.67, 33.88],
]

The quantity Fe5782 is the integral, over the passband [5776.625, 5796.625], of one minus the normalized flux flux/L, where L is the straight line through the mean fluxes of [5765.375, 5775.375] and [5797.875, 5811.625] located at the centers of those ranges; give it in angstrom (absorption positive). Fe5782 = 0.5 angstrom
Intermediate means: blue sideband 32.5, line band 31.7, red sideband 32.5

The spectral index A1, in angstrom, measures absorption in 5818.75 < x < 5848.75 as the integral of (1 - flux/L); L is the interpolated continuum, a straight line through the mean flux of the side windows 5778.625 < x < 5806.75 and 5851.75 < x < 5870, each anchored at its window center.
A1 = -1.4 angstrom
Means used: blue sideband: 31.9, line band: 32.5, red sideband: 30.5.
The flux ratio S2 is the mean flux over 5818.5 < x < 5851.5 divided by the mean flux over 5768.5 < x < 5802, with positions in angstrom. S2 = 1.0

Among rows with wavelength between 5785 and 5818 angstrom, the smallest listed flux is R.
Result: 31.11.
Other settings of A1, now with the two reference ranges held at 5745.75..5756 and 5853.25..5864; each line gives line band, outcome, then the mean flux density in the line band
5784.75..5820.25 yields -1.07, 32.3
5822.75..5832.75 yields -0.55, 32.5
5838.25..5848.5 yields -0.65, 32.5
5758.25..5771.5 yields 0.19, 31.6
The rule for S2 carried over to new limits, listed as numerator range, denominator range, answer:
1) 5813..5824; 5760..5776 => 1.02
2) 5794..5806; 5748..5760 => 1.02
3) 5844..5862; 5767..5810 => 0.96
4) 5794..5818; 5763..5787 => 1.02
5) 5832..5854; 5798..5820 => 0.99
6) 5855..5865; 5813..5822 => 0.94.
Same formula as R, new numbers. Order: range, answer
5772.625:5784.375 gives 31.22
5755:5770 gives 30.18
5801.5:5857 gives 29.79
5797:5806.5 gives 31.82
